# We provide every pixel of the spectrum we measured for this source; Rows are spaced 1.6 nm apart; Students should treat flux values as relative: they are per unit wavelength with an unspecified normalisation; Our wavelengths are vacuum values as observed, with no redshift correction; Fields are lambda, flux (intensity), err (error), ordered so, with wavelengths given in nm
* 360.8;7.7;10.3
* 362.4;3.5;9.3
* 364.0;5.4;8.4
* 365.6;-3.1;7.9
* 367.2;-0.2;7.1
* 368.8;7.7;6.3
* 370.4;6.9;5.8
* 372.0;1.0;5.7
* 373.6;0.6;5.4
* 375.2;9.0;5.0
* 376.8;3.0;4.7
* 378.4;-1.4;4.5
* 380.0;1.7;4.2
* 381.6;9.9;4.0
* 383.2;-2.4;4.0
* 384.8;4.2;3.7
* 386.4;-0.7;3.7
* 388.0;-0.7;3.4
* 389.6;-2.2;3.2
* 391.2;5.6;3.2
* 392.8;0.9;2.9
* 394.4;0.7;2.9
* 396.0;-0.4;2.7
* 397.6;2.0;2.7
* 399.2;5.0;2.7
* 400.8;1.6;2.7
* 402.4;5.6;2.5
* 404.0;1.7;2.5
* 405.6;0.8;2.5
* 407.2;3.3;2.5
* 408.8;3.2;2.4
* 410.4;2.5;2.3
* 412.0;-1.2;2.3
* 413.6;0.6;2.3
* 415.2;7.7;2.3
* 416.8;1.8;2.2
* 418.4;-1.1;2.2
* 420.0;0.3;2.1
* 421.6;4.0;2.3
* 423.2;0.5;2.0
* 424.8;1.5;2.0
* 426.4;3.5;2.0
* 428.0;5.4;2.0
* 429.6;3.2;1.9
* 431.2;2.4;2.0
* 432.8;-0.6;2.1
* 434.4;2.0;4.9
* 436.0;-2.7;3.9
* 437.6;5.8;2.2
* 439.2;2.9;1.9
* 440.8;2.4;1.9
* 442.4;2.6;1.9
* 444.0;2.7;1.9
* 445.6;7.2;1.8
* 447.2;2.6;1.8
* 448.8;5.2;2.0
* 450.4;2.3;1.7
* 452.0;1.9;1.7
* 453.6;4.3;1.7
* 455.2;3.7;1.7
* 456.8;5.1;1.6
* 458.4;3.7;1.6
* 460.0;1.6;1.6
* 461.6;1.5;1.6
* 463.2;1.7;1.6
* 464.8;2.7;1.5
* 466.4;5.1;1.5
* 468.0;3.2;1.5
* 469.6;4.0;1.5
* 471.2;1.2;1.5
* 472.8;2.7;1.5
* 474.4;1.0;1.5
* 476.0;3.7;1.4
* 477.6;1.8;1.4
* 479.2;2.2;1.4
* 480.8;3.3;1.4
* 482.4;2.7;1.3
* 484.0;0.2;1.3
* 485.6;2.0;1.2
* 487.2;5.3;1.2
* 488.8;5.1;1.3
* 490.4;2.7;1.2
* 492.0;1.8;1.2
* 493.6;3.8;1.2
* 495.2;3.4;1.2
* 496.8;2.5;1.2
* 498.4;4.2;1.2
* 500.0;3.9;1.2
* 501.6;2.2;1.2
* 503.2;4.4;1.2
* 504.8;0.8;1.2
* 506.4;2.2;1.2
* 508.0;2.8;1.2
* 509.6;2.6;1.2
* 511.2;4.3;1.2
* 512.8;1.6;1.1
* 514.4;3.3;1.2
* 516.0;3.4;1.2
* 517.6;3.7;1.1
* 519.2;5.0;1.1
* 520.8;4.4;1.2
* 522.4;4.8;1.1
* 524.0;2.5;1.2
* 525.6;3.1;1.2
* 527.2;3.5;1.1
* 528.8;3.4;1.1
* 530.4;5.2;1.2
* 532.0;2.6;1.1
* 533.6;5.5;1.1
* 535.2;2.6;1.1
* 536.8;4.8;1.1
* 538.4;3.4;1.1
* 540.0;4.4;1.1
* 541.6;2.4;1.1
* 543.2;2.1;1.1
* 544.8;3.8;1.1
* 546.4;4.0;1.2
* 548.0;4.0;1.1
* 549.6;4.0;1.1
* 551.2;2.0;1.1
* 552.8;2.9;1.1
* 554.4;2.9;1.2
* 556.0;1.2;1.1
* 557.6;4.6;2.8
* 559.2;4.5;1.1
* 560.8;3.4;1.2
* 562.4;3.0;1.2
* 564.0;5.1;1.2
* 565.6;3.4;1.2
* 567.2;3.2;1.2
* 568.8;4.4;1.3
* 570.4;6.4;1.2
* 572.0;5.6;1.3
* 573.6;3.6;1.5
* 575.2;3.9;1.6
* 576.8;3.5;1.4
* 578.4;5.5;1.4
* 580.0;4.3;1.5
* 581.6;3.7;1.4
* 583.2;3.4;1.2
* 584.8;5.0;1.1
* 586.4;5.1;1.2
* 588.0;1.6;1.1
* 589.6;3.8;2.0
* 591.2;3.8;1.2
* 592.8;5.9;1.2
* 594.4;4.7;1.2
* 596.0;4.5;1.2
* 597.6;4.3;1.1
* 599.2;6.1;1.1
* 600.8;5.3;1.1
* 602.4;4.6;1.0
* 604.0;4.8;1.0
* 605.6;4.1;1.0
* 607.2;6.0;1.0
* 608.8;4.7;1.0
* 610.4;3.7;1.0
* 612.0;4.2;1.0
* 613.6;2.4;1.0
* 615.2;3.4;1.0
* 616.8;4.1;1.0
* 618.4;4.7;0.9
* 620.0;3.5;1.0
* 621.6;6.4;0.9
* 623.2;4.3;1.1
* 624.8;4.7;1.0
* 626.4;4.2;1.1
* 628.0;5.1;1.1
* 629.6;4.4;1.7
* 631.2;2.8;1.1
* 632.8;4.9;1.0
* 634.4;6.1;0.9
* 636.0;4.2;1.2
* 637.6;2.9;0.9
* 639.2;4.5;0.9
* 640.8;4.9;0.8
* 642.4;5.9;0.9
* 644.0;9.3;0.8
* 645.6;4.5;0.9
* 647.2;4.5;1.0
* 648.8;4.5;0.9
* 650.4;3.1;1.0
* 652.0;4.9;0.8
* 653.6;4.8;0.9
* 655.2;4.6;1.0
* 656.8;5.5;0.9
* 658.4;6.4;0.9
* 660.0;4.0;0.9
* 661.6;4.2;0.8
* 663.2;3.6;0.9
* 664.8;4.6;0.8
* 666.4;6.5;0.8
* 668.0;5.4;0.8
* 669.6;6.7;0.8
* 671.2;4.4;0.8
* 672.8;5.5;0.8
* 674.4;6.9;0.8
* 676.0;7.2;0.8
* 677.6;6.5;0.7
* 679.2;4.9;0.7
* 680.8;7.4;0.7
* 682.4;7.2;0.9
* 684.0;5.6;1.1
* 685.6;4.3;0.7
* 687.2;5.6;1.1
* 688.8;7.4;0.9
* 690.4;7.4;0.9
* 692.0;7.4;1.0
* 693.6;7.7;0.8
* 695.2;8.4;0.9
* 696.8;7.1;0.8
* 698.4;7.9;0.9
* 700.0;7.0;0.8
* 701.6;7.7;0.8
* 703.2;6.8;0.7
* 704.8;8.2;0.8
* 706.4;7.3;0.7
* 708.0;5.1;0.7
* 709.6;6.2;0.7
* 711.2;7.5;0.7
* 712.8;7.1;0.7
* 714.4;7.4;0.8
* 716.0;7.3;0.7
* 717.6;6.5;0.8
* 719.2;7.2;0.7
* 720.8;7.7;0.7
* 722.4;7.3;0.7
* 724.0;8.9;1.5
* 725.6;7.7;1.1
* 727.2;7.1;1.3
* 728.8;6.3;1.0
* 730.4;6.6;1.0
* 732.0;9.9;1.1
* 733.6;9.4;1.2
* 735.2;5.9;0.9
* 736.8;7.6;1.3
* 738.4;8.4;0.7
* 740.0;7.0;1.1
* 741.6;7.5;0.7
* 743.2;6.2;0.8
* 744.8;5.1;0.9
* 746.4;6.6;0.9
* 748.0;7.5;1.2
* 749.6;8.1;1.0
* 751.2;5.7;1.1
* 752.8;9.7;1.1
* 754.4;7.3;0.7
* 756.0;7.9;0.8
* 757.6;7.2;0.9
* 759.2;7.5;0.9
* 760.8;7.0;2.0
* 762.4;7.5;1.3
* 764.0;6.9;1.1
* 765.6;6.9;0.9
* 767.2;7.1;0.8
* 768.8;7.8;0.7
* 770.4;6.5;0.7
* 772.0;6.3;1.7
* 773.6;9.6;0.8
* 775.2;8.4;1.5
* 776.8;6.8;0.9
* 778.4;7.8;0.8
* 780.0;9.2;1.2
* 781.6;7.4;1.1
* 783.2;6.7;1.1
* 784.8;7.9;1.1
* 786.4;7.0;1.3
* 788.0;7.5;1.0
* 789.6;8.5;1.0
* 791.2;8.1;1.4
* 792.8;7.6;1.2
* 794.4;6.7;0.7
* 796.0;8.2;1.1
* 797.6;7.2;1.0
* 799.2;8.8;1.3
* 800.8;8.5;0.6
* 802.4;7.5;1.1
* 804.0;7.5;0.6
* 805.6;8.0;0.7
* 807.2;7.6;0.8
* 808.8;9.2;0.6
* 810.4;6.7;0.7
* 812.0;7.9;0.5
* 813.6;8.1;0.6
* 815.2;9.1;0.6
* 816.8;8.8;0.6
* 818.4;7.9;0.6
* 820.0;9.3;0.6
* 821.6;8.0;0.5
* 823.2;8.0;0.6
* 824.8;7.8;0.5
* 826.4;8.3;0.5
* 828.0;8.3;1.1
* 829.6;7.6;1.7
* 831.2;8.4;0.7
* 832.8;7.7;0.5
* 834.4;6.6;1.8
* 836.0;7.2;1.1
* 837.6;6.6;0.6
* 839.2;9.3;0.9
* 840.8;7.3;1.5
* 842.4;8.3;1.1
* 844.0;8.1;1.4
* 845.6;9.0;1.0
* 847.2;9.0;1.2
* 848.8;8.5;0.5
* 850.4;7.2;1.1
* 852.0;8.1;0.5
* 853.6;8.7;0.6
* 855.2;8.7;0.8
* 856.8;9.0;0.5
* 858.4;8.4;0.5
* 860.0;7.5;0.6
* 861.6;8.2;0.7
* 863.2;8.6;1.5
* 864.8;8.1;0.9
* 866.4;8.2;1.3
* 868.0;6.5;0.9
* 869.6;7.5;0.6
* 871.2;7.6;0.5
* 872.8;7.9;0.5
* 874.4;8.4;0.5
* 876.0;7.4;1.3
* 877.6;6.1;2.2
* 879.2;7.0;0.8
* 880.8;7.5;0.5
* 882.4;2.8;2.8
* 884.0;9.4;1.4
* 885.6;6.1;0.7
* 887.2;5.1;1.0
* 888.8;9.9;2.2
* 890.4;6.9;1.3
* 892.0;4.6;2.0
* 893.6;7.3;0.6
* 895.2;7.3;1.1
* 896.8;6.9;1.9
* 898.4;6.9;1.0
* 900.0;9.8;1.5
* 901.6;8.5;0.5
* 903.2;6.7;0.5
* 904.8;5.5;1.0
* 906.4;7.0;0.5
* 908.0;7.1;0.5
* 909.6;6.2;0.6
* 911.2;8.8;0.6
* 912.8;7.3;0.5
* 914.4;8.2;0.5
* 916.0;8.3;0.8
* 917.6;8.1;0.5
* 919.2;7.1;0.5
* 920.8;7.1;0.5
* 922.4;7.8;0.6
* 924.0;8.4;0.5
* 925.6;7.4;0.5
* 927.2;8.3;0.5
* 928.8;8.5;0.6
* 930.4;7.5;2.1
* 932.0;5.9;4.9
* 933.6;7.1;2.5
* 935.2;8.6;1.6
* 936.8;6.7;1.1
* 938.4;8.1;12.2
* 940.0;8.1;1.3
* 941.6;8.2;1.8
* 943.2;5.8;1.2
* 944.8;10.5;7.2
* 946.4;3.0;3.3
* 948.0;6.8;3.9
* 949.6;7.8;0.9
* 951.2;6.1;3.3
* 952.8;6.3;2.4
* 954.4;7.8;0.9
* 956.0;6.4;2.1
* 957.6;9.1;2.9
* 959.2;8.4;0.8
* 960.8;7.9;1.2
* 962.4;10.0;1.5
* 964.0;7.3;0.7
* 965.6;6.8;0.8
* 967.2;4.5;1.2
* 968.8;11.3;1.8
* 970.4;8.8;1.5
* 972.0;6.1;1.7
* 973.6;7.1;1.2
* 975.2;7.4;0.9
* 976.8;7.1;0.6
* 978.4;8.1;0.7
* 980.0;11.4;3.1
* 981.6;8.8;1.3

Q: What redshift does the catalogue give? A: 0.727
